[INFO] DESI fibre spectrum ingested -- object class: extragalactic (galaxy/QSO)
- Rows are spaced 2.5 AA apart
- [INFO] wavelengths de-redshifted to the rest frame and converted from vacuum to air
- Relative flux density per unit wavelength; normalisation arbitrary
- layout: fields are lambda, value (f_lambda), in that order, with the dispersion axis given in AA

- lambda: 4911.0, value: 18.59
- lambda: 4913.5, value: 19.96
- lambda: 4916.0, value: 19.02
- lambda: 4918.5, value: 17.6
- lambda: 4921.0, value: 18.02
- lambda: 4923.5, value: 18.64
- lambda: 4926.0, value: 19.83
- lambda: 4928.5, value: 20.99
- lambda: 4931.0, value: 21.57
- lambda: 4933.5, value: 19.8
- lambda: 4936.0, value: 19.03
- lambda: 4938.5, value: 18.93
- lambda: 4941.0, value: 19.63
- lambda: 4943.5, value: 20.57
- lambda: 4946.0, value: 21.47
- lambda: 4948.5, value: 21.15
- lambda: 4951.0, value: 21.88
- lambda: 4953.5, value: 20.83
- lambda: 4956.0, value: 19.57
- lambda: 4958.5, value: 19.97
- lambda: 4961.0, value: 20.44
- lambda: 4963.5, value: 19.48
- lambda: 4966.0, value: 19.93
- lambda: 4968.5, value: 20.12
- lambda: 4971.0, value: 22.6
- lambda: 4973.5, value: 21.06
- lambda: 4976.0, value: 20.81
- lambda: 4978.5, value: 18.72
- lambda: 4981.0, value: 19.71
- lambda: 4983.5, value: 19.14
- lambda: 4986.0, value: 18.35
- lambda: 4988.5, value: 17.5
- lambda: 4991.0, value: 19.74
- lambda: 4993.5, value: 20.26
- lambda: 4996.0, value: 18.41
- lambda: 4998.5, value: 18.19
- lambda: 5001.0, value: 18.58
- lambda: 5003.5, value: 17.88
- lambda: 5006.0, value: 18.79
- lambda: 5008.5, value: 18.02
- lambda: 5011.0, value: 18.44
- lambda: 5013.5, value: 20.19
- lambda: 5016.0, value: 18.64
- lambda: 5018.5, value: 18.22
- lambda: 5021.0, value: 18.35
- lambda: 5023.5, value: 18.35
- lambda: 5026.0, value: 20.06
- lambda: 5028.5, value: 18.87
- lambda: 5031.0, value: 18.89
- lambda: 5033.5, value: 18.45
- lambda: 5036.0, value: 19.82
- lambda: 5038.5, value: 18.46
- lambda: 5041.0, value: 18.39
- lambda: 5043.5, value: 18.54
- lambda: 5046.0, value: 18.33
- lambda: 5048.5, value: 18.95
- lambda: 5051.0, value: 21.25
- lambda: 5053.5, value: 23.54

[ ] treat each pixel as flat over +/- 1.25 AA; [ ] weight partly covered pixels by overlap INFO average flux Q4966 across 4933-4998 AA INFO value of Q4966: 19.9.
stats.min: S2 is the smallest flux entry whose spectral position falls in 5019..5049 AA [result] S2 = 18.33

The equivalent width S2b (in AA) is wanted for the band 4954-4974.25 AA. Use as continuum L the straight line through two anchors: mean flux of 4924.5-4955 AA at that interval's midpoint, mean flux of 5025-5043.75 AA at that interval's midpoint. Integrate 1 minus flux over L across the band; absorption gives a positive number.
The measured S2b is -0.3 AA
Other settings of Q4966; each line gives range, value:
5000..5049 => 18.7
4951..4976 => 20.5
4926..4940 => 20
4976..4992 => 19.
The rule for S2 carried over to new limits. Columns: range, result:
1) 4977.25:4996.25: 17.5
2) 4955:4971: 19.48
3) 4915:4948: 17.6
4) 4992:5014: 17.88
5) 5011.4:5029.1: 18.22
